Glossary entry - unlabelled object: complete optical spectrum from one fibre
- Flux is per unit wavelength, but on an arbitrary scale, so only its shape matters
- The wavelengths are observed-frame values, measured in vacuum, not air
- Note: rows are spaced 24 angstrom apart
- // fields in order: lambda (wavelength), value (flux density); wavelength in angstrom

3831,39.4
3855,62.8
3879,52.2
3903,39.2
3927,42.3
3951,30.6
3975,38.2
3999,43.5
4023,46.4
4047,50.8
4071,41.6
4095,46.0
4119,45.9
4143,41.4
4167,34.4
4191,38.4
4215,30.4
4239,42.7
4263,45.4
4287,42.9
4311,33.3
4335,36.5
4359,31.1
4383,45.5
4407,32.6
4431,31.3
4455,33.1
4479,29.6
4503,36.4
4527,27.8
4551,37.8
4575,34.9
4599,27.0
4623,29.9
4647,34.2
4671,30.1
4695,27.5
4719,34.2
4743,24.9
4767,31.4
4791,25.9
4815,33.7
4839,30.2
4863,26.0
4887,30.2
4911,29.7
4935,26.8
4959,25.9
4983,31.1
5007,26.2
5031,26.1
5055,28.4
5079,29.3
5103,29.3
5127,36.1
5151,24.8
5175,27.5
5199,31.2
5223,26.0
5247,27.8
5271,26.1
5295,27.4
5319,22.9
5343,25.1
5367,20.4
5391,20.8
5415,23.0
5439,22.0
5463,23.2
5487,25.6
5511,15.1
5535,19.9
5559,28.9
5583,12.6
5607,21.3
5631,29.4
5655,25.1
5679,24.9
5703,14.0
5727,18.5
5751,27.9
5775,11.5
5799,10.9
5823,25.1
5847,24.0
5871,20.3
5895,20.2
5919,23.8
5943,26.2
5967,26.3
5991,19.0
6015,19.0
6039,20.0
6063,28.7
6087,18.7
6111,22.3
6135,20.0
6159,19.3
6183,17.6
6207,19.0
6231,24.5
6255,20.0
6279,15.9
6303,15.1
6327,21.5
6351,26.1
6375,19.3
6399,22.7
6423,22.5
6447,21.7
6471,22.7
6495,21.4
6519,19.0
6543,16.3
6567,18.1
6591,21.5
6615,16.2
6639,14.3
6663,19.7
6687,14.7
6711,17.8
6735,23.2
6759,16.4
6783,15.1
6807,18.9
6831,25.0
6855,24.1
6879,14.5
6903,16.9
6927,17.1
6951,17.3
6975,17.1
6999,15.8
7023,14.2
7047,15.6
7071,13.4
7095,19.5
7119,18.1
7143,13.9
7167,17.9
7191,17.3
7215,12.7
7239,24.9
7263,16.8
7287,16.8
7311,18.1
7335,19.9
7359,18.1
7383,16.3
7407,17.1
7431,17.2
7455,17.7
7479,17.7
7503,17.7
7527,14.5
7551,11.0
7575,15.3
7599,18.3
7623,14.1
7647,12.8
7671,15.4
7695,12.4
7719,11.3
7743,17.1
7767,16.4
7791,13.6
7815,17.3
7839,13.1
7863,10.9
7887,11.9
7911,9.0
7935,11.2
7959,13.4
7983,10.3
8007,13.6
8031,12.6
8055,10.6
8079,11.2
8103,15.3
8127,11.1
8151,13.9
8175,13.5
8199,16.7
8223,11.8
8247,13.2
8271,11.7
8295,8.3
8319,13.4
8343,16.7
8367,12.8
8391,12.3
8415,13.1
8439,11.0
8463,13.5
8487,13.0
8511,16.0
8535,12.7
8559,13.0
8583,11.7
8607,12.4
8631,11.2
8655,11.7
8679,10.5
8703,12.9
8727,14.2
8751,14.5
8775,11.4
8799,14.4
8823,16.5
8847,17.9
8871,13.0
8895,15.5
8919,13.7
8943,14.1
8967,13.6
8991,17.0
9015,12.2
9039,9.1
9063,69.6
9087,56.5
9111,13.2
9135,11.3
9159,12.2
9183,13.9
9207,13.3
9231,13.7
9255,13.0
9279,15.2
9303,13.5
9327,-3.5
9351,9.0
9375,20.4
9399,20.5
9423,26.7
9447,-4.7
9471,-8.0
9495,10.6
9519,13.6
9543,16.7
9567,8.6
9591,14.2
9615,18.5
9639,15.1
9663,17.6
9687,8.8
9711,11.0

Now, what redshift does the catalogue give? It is 1.433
